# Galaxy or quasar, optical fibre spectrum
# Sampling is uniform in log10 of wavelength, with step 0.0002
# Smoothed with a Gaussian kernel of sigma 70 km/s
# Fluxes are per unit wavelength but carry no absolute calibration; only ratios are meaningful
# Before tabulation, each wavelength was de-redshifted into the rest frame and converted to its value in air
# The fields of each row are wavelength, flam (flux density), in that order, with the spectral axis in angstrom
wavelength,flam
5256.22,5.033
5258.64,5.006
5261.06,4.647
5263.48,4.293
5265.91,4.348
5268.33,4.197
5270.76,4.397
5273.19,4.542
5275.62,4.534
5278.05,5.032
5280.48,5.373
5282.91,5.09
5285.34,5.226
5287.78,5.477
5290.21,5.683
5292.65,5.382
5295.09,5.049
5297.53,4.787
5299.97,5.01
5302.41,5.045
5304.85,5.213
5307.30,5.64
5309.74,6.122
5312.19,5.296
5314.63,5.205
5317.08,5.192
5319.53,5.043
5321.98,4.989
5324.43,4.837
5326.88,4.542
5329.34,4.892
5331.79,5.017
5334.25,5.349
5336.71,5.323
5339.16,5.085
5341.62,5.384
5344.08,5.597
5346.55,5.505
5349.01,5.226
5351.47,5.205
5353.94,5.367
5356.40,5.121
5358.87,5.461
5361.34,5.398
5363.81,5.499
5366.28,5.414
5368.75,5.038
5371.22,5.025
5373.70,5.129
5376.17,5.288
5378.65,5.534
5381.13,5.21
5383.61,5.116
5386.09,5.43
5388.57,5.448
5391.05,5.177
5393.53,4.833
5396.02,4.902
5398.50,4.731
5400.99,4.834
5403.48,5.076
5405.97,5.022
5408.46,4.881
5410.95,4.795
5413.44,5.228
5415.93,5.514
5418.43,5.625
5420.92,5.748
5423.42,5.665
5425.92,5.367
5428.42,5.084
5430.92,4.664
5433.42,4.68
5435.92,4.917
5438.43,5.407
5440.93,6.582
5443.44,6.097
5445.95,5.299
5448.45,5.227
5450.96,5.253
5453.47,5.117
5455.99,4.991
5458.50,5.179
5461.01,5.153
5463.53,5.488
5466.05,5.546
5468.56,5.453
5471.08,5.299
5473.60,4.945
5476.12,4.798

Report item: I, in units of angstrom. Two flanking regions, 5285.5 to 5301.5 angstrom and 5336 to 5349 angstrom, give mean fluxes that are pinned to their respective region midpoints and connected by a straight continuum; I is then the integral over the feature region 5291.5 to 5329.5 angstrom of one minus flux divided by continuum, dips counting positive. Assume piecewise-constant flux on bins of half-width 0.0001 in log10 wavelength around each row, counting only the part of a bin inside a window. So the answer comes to 0.9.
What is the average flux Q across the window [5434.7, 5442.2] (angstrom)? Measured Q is 5.64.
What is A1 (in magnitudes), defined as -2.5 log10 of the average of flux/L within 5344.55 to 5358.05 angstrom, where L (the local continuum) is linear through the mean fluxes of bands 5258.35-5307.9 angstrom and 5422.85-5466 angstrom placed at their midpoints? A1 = -0.04 mag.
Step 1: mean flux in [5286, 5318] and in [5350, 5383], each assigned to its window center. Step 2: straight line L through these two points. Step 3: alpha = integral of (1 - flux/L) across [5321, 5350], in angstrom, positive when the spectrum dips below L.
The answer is 0.8 angstrom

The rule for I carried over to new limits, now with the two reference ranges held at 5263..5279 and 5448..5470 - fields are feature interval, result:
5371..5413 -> -0.87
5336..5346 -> -1.23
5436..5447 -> -1.19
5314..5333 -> -1.06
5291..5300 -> -1.01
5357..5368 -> -1.23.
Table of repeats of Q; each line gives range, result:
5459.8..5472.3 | 5.39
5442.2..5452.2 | 5.47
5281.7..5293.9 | 5.37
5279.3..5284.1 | 5.23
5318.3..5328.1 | 4.85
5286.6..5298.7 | 5.28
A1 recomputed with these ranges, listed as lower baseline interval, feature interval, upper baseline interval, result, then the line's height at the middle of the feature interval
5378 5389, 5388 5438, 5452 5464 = 0.03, 5.26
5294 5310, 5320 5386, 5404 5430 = 0.01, 5.25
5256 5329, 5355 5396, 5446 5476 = -0.03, 5.12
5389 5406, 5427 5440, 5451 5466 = 0.02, 5.11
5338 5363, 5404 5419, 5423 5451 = 0.04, 5.35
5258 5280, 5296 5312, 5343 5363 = -0.08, 4.9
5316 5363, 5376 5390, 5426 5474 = -0.02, 5.23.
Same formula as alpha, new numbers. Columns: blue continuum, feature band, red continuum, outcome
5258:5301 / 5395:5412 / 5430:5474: 1.0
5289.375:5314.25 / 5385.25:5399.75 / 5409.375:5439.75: 0.5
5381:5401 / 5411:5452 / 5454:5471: -1.4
